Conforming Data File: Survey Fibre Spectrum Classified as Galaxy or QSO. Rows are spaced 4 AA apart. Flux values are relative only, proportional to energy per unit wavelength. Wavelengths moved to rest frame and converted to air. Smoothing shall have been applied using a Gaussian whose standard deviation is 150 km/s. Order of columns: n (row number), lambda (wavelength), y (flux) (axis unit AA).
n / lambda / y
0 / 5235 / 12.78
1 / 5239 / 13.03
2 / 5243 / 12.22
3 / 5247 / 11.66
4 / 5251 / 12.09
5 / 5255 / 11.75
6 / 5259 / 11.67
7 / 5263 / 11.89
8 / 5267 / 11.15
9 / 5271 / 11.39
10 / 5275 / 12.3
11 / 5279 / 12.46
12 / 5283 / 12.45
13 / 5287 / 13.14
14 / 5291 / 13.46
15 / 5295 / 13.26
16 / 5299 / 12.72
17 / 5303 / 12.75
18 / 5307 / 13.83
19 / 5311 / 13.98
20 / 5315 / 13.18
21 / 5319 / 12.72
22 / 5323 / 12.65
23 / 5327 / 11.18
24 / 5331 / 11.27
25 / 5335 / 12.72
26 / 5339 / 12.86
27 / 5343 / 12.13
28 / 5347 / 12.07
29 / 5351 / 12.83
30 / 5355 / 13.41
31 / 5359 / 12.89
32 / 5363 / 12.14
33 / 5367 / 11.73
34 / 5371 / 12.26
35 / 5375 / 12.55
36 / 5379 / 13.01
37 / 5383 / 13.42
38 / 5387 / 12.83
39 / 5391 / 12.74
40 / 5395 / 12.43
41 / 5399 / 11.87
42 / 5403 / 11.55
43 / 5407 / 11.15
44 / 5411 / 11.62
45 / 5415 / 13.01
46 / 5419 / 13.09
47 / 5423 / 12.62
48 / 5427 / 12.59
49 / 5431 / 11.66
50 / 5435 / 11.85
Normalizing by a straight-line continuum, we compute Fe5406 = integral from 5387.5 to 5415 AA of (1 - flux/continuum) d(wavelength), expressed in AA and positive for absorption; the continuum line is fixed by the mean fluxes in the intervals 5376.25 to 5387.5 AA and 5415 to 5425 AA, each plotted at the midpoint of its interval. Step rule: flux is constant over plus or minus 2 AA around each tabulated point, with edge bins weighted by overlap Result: 2.0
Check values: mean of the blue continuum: 13.1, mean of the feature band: 12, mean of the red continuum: 12.9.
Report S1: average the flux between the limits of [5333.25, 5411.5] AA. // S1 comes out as 12.4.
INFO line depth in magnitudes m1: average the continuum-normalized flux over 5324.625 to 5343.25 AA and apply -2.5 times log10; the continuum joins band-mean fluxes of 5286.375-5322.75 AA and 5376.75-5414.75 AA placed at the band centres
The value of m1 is 0.077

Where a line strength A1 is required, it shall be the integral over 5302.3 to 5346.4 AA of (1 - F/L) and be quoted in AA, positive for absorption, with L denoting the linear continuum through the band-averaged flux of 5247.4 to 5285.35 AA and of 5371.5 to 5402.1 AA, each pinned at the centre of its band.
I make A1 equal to -1.4 AA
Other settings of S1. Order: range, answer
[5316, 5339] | 12.2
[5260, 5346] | 12.5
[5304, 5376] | 12.6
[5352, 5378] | 12.5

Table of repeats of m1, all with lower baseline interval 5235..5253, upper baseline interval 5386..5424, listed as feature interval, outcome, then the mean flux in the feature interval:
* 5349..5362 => -0.06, 13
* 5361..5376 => 0.01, 12.1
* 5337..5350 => -0.01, 12.4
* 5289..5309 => -0.08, 13.2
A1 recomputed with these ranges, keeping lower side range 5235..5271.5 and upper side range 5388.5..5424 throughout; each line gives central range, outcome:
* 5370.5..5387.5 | -1.0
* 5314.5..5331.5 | -0.2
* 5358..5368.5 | -0.1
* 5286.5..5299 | -1.2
